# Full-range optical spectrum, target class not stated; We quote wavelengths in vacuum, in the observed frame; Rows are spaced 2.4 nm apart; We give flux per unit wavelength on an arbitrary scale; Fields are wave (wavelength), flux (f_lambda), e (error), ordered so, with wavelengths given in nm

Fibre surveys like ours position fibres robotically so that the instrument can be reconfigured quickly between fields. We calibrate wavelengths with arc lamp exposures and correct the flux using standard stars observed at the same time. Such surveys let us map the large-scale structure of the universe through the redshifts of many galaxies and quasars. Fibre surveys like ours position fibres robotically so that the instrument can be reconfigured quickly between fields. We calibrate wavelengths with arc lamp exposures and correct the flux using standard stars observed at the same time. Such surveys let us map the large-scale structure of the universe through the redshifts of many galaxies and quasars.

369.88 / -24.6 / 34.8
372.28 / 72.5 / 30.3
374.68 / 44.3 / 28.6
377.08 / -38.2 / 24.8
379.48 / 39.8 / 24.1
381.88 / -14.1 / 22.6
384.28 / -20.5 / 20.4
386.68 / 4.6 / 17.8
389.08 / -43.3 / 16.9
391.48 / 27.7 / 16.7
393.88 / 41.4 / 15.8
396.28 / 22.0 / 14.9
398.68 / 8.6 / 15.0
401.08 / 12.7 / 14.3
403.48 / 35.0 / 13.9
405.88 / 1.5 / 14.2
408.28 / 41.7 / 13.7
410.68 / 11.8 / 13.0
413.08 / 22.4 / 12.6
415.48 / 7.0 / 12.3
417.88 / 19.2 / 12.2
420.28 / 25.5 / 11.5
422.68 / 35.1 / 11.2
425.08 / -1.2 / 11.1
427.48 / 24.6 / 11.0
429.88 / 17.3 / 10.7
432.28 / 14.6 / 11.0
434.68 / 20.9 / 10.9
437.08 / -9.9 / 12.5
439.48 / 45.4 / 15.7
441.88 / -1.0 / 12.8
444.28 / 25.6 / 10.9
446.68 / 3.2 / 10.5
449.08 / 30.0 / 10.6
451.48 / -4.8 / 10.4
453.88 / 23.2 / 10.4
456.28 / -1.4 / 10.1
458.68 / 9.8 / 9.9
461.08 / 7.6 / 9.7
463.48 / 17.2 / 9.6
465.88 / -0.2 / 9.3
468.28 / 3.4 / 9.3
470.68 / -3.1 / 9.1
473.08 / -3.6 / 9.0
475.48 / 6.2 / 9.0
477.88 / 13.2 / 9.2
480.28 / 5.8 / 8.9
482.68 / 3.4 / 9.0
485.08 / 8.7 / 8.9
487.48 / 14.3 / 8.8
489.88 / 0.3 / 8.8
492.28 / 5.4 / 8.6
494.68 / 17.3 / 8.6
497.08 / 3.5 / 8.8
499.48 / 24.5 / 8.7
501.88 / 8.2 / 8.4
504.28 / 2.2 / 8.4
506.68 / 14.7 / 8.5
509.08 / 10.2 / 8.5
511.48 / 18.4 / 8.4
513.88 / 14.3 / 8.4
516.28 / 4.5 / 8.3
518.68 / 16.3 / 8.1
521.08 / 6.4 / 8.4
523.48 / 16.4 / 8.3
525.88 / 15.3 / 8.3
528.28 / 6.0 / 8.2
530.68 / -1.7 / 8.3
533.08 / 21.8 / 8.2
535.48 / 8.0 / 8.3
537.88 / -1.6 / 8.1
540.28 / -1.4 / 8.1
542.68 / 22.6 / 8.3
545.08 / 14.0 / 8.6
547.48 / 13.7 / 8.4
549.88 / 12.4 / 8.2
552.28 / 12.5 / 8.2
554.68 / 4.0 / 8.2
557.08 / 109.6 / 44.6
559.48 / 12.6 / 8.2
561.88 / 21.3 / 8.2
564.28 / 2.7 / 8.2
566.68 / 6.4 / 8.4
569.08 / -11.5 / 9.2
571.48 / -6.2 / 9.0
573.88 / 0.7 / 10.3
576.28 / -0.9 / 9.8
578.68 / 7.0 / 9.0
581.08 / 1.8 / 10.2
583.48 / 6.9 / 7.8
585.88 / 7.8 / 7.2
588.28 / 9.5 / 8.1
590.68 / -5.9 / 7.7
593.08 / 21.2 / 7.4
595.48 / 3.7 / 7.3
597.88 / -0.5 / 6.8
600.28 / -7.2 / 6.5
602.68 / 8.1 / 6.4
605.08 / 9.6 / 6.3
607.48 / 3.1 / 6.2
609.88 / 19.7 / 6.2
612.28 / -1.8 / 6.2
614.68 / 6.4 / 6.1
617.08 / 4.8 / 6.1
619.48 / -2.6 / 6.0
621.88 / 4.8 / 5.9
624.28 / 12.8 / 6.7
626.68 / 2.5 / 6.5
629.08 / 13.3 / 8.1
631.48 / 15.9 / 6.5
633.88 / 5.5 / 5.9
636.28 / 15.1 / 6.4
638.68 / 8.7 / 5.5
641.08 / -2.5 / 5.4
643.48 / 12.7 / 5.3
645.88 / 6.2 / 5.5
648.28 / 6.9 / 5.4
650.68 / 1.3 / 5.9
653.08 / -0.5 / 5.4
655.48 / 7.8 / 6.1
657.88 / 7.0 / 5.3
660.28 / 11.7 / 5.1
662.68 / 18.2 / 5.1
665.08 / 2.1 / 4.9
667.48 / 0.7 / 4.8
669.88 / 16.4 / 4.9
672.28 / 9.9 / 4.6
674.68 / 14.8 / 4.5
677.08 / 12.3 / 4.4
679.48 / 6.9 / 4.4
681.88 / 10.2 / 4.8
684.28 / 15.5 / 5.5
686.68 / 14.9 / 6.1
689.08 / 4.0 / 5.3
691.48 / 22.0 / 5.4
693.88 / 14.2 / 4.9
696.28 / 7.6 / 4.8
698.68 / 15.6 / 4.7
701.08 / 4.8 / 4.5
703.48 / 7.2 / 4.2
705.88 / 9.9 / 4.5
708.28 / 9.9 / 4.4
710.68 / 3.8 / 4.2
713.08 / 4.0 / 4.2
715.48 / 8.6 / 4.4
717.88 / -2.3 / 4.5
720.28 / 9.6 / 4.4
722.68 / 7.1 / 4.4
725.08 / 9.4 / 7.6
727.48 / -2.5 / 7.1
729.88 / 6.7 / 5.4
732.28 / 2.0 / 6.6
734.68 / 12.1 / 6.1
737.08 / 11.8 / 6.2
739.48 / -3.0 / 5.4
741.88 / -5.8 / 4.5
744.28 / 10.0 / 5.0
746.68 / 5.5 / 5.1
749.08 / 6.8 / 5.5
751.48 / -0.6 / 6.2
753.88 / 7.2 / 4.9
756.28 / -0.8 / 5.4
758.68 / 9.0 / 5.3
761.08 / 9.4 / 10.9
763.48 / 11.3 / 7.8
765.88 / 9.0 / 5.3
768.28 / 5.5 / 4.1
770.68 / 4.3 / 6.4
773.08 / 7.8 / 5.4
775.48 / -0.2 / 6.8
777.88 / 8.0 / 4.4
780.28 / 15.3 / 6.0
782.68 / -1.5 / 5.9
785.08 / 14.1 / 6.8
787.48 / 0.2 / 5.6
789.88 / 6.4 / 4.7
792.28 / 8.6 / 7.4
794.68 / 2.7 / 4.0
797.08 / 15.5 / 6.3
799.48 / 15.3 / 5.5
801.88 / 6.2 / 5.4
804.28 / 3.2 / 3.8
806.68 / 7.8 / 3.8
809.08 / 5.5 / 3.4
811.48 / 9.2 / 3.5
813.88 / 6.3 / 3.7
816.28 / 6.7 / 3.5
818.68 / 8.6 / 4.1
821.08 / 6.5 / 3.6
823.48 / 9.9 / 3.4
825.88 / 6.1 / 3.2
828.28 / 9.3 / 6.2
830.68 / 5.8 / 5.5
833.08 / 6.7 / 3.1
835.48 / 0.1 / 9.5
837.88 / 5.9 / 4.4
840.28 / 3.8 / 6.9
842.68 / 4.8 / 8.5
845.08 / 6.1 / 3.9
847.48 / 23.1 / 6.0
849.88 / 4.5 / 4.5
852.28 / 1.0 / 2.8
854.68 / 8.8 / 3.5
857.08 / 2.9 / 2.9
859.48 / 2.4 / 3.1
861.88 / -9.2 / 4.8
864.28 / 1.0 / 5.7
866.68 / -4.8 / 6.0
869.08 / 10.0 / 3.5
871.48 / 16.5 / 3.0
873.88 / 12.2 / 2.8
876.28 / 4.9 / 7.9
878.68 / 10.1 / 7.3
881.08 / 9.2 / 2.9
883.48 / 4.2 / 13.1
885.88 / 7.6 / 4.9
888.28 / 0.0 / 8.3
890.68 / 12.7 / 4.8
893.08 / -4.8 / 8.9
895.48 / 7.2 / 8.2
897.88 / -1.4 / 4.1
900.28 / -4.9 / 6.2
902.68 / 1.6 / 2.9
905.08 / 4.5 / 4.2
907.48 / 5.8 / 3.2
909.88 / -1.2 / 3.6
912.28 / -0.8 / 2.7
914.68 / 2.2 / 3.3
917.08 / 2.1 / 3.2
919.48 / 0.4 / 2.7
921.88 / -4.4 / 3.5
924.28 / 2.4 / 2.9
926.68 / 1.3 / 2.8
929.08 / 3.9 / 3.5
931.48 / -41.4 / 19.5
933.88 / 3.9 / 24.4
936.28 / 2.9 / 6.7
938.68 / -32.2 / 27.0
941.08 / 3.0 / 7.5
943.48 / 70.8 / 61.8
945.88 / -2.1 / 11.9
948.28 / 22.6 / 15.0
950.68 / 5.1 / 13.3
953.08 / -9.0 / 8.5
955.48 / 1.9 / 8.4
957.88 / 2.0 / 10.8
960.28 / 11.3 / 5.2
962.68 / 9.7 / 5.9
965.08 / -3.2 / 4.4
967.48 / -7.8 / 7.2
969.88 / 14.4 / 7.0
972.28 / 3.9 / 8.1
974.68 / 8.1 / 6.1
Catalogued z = 0.691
